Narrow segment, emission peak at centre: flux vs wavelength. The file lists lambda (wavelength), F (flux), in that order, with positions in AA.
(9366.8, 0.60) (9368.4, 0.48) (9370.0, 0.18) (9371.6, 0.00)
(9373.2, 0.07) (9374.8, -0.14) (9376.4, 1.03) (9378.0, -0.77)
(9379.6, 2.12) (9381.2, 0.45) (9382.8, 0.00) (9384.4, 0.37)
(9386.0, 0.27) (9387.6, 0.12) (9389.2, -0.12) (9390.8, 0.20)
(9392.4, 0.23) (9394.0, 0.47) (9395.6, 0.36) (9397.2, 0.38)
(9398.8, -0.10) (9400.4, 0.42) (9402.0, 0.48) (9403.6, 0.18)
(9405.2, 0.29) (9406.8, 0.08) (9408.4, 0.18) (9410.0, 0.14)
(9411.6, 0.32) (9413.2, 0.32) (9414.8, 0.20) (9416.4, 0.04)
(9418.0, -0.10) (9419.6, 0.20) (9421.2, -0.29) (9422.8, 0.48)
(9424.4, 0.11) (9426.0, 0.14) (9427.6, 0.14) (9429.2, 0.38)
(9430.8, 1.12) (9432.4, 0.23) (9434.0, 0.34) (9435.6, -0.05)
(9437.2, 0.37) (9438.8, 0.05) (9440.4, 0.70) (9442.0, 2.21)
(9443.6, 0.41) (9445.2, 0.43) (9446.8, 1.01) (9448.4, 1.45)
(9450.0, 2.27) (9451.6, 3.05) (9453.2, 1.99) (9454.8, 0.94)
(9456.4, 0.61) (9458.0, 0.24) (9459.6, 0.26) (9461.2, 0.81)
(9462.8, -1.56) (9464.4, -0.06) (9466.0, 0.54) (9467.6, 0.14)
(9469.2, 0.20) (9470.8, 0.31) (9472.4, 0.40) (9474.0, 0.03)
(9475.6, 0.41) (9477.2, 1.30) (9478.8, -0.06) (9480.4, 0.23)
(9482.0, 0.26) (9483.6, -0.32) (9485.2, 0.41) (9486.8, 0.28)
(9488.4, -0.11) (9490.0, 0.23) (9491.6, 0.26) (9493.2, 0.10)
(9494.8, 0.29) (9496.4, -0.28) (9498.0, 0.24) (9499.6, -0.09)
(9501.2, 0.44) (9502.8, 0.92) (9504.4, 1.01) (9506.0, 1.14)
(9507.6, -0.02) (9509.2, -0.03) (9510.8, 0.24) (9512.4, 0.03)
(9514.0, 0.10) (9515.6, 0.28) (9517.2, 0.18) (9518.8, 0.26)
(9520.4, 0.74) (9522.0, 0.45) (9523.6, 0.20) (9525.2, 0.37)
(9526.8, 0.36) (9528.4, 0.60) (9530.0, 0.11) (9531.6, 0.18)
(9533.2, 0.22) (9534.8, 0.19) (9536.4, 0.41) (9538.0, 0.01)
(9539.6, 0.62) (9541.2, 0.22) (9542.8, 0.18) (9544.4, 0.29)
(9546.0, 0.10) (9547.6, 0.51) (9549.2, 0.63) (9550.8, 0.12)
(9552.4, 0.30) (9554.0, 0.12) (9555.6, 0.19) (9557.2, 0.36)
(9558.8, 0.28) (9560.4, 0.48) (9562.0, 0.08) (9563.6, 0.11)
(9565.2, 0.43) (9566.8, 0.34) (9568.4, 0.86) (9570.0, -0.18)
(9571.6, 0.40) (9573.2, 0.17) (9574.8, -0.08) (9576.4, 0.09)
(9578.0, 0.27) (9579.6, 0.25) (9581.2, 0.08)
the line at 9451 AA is [O III]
